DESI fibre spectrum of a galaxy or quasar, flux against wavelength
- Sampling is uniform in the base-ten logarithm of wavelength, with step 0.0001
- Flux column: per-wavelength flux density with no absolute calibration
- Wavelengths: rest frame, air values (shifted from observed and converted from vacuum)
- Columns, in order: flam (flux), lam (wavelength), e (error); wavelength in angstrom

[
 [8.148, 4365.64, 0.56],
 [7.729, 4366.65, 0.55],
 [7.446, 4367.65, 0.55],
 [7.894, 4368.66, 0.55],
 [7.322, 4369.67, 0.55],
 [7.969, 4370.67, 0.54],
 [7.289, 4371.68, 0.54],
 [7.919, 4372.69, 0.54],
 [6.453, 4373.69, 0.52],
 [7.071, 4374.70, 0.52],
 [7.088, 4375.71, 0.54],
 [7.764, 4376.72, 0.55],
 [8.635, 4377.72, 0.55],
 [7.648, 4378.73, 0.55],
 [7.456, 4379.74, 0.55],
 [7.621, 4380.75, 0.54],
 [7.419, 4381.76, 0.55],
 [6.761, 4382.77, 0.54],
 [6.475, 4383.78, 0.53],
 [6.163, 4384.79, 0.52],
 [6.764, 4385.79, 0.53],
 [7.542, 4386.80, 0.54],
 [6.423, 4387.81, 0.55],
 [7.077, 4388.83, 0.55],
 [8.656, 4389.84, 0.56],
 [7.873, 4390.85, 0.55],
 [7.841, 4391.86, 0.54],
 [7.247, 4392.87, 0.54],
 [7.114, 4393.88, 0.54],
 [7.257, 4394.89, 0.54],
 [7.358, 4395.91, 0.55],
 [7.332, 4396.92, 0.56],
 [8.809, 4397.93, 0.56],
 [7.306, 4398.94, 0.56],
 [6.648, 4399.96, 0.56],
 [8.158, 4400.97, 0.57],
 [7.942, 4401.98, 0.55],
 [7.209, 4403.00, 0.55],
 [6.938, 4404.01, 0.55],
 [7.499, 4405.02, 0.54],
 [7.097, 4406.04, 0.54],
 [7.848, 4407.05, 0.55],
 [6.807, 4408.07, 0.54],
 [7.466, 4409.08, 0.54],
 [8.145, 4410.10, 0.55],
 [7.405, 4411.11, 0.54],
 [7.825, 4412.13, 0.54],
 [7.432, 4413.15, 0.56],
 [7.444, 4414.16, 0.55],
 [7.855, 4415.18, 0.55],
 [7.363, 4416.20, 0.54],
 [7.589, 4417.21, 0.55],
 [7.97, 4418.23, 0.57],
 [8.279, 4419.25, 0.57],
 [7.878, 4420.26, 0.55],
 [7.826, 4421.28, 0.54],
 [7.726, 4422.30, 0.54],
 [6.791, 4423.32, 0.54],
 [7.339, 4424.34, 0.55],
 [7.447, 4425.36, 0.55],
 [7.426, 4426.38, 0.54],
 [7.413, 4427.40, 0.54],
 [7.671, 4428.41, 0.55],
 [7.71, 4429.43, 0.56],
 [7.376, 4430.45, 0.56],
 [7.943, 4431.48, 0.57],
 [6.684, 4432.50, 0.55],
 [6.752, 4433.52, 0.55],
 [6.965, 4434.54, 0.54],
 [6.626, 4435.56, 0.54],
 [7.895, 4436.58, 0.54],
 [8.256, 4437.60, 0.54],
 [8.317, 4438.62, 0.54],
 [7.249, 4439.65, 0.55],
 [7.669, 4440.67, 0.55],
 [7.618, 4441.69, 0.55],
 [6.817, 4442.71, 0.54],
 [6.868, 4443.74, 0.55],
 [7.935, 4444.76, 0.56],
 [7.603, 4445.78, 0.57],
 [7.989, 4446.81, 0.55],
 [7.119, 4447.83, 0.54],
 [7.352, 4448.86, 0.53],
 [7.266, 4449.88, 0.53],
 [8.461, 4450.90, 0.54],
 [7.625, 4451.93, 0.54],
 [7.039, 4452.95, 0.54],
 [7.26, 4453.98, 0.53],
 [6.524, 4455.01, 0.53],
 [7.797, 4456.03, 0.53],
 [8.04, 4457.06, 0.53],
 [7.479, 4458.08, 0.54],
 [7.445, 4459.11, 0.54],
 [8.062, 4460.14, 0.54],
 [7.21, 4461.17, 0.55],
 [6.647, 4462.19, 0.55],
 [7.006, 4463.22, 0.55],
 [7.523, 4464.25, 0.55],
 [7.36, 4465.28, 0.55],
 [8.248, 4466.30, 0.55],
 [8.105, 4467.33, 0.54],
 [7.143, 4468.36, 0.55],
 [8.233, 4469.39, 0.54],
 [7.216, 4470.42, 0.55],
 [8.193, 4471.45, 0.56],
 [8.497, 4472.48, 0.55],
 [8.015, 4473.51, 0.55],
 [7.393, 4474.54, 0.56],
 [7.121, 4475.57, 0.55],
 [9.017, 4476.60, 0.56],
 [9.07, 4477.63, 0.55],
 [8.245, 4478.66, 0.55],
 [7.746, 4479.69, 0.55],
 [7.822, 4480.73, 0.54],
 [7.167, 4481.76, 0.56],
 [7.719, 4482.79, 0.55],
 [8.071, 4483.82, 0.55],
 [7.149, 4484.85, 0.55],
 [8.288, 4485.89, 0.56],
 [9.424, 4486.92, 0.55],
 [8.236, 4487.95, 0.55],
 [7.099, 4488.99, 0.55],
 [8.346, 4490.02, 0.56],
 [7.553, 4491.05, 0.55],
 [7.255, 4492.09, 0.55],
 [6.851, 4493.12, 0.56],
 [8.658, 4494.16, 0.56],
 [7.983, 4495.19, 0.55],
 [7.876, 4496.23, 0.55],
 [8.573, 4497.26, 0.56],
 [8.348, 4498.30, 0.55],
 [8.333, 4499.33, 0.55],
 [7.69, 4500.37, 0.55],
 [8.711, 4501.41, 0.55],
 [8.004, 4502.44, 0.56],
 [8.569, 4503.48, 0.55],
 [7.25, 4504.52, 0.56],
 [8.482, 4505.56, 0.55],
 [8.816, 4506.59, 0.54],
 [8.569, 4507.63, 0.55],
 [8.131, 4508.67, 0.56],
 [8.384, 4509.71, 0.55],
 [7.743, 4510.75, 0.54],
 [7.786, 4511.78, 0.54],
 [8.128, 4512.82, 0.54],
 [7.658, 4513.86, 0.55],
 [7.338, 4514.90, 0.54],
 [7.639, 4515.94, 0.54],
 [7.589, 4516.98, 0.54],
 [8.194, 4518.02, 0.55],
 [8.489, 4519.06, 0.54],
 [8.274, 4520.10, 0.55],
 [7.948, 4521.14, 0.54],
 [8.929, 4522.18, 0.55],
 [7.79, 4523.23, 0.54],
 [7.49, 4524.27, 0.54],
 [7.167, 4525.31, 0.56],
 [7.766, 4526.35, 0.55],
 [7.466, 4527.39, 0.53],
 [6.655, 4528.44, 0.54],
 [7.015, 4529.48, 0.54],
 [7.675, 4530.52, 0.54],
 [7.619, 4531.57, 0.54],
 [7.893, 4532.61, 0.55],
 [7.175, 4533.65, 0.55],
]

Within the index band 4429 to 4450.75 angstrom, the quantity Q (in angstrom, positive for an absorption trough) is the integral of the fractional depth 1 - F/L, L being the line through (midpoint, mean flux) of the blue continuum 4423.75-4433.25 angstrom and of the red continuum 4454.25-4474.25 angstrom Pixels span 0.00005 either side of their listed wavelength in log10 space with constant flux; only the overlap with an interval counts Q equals 0.1 angstrom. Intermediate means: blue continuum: 7.42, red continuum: 7.61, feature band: 7.45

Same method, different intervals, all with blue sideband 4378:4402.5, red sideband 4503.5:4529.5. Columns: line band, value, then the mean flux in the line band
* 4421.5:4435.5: 0.4 angstrom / 7.31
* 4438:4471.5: 0.5 angstrom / 7.52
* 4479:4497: -0.2 angstrom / 7.85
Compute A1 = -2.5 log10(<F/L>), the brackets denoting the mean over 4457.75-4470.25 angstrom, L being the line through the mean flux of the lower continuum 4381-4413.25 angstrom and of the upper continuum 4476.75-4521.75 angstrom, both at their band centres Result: 0.04 mag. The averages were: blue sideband 7.37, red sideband 8.04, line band 7.53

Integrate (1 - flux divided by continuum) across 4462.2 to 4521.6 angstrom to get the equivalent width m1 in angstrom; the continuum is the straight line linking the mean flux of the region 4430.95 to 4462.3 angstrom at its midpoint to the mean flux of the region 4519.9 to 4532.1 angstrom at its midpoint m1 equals -3.20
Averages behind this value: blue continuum 7.45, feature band 7.96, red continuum 7.63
